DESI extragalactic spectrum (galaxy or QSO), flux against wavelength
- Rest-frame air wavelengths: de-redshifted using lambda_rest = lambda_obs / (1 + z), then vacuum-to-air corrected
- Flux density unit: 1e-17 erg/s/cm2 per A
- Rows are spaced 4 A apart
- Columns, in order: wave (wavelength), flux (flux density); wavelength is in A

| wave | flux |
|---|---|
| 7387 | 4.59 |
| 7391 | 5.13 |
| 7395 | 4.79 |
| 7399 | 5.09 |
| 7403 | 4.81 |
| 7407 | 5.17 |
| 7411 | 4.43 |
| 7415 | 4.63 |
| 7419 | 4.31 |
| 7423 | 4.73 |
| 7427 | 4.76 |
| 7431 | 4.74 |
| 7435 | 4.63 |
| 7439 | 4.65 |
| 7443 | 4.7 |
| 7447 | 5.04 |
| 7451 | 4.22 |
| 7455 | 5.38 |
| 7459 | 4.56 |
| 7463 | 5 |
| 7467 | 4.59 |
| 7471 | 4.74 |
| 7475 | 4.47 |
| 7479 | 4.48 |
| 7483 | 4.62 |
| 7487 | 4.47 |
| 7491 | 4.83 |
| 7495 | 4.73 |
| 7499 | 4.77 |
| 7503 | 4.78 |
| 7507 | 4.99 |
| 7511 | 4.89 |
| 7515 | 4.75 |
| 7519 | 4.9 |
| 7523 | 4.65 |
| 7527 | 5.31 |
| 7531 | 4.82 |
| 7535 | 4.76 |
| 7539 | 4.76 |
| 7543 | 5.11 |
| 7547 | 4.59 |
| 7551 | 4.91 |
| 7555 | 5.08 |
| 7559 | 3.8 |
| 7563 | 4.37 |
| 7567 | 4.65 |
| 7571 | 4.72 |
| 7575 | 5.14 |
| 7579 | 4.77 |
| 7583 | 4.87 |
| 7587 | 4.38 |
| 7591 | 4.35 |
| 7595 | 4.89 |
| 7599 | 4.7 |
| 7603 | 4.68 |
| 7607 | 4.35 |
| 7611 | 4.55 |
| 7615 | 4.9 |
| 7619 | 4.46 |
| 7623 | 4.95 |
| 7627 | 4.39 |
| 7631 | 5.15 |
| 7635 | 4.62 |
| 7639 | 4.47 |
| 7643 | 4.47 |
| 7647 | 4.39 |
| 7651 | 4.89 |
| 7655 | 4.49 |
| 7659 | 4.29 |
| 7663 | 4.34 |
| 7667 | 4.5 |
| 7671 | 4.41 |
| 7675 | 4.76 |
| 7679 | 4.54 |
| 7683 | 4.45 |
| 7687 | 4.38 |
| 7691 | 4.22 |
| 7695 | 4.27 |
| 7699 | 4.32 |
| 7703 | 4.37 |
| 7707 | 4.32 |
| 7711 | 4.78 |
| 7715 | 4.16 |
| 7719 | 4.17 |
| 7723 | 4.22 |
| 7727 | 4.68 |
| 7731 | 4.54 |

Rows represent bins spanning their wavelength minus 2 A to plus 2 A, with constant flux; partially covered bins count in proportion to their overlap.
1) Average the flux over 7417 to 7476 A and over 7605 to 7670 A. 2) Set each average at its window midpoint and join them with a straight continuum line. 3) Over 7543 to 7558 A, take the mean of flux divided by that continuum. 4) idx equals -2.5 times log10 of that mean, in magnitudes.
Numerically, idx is -0.04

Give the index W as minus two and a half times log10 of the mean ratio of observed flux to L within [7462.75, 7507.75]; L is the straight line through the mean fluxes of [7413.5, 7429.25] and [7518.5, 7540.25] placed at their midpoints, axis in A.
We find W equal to 0.02 mag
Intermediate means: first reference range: 4.61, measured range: 4.69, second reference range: 4.87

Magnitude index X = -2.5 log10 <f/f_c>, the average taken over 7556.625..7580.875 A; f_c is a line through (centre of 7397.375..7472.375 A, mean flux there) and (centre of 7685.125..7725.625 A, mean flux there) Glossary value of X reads -0.01 mag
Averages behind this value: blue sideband 4.74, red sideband 4.33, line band 4.58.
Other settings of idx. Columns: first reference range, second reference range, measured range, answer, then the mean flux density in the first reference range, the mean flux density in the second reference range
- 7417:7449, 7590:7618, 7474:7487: 0.04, 4.7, 4.64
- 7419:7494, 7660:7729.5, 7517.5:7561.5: -0.04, 4.69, 4.4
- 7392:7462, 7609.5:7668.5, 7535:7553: -0.04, 4.75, 4.59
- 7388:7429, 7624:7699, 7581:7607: -0.01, 4.78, 4.5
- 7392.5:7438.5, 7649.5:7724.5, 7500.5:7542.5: -0.06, 4.74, 4.41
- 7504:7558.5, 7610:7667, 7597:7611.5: 0.02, 4.85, 4.59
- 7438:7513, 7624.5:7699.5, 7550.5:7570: 0.02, 4.73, 4.5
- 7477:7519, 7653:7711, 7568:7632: -0.03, 4.74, 4.42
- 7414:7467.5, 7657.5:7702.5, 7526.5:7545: -0.08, 4.71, 4.41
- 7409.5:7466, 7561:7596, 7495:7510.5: -0.03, 4.7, 4.68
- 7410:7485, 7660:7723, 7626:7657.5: -0.04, 4.67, 4.39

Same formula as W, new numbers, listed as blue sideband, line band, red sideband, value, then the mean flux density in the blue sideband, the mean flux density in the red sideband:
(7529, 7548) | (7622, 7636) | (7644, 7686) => -0.04 mag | 4.82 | 4.5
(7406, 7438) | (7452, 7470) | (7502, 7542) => -0.02 mag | 4.66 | 4.87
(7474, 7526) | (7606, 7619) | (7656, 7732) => -0.01 mag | 4.73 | 4.41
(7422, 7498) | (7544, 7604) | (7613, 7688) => -0.01 mag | 4.7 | 4.57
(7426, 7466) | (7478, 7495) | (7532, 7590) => 0.03 mag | 4.76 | 4.7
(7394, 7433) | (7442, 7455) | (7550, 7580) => -0.01 mag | 4.74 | 4.67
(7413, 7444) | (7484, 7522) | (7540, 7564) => -0.03 mag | 4.64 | 4.66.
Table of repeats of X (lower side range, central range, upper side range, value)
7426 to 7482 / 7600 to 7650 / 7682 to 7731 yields -0.03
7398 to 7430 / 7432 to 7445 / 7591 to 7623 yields 0.01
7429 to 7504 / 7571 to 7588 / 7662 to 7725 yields -0.06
